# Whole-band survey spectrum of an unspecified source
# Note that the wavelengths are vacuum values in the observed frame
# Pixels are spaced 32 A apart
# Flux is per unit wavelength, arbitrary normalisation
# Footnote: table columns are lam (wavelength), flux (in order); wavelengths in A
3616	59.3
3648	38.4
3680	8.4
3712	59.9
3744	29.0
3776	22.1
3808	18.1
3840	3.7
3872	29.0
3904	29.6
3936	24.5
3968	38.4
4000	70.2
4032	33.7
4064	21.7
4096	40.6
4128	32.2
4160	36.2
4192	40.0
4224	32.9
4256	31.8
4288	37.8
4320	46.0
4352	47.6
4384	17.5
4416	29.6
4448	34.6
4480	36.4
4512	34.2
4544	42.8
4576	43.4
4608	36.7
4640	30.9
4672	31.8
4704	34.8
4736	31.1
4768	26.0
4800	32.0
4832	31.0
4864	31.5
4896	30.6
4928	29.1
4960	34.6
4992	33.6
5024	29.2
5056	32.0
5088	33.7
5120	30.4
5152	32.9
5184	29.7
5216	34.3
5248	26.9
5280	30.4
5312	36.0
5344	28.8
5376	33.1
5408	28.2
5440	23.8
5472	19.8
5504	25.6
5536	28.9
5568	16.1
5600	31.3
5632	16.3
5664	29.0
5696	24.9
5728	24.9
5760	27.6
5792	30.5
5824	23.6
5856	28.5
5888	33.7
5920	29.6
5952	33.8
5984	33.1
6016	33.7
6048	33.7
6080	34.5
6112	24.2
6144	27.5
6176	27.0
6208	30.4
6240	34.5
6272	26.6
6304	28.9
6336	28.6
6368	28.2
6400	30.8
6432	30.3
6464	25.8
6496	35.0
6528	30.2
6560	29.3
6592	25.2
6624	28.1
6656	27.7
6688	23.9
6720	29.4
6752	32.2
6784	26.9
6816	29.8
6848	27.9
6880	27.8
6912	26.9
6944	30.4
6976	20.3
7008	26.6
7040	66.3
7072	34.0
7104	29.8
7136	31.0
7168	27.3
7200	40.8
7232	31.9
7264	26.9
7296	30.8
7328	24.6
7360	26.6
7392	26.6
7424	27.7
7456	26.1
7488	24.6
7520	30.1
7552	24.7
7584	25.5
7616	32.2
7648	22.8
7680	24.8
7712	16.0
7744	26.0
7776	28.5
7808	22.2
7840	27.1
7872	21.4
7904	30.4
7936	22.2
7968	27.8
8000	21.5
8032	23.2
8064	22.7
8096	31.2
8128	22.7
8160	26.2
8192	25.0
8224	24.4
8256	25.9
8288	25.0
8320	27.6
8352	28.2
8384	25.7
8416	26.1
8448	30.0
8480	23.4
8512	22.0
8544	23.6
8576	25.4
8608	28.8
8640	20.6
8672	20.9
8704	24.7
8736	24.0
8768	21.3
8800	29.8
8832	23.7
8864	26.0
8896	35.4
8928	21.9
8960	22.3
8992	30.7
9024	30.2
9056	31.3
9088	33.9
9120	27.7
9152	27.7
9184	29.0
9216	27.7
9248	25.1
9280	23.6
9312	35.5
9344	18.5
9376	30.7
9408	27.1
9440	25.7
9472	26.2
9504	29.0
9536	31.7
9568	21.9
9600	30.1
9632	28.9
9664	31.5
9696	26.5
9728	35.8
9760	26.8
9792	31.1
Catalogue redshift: 0.07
